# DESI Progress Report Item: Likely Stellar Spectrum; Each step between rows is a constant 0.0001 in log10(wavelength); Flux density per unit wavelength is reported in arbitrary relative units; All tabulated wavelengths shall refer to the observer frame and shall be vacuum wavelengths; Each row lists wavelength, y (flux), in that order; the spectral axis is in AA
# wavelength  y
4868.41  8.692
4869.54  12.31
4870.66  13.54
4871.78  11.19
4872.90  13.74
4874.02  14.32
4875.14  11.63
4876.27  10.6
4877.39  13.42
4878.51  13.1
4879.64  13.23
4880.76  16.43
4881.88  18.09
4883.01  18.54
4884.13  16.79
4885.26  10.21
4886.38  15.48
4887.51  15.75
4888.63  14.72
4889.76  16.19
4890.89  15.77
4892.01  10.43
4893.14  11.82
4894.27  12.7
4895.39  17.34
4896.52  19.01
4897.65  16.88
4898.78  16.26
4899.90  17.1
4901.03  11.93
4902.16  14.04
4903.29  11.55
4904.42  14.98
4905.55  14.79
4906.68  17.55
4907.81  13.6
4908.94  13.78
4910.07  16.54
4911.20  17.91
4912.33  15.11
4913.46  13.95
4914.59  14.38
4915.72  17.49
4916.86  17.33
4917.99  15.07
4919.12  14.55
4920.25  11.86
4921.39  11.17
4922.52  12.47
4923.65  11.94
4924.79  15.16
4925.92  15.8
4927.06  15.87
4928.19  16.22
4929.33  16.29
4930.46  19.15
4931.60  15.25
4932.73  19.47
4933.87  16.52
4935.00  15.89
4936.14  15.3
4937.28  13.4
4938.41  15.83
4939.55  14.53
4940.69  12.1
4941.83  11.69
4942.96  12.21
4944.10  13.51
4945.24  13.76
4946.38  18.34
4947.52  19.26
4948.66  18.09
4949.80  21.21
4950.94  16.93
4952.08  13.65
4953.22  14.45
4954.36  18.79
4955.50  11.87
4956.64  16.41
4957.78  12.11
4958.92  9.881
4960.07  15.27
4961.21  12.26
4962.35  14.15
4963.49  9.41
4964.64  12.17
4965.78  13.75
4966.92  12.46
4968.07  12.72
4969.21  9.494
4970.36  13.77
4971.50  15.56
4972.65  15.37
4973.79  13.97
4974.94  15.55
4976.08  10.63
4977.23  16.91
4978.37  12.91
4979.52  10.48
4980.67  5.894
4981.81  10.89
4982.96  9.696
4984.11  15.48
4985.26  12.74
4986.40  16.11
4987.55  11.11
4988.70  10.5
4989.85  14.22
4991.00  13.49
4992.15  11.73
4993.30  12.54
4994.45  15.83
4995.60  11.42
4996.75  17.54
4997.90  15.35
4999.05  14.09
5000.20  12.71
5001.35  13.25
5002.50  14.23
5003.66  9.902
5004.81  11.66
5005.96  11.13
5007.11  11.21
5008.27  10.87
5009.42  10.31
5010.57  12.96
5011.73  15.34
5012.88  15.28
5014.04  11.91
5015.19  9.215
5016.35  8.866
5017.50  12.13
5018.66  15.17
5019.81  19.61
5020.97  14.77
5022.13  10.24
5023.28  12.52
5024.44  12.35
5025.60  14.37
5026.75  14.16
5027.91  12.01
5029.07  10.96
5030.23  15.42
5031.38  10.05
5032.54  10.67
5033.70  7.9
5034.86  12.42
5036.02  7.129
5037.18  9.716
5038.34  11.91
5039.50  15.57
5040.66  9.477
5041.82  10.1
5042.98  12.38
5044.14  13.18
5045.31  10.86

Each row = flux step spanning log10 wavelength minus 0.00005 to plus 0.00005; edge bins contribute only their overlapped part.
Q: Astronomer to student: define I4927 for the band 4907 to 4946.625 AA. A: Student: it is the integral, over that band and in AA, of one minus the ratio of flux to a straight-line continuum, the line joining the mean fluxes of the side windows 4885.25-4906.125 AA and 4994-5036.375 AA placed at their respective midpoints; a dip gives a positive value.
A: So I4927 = -2.2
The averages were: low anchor 14.7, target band 14.9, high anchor 12.6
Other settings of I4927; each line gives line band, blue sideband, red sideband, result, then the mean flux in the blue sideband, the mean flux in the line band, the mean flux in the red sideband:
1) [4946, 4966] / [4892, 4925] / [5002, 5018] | -2.3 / 14.7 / 14.9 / 11.8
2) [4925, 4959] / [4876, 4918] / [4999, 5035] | -3.6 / 15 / 15.5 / 12.4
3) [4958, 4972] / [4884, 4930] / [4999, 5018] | 0.7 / 14.8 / 12.5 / 12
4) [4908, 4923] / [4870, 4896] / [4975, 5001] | -1.1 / 14.1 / 14.7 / 12.9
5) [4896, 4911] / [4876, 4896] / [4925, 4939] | -0.1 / 14.5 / 15.3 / 16.2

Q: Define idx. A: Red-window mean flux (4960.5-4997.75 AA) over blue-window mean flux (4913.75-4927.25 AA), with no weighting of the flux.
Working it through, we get 0.9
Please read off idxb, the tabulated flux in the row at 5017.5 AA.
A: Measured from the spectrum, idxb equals 12.13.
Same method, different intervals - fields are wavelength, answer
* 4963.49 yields 9.41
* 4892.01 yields 10.43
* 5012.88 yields 15.28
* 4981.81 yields 10.89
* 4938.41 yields 15.83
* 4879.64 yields 13.23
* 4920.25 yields 11.86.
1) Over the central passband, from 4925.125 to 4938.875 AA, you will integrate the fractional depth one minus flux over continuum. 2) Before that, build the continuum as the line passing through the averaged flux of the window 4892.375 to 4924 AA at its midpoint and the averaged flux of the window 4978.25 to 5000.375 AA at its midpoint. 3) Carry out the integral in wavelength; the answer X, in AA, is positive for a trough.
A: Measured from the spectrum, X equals -2.0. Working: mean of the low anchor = 14.7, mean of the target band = 16.2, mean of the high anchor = 12.7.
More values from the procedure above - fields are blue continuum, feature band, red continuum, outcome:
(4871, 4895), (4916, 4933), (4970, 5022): -1.9 AA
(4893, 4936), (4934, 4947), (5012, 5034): 0.3 AA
